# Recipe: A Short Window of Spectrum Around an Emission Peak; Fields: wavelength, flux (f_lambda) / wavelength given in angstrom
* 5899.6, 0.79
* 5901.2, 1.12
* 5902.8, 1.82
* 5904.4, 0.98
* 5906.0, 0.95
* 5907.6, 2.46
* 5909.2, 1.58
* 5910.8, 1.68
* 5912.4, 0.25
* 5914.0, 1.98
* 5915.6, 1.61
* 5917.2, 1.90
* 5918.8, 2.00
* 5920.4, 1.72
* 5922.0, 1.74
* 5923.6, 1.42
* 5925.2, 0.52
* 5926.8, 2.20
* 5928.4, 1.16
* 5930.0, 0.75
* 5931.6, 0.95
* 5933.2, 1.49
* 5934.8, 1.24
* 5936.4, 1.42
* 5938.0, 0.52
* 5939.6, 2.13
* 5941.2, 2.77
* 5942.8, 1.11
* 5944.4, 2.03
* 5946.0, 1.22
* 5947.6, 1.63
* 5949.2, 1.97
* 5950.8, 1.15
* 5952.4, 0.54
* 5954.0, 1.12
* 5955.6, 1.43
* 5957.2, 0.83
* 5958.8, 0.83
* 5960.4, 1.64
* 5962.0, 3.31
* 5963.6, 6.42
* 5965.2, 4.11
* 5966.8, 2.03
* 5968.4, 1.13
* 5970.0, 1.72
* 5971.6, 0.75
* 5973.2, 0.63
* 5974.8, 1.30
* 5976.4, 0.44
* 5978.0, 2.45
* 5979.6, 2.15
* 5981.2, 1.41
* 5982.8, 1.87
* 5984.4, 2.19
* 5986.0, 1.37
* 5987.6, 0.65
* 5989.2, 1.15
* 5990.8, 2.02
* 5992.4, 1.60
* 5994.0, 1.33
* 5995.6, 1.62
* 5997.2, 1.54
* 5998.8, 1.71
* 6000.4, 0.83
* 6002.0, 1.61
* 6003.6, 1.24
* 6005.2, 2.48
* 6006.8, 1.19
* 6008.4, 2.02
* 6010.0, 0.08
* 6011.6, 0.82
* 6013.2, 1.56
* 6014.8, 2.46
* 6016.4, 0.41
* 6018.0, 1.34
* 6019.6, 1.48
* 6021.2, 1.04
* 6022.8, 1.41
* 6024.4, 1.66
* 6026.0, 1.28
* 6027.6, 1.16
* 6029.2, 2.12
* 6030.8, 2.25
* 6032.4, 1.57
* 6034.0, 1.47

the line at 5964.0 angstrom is H-beta 4861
